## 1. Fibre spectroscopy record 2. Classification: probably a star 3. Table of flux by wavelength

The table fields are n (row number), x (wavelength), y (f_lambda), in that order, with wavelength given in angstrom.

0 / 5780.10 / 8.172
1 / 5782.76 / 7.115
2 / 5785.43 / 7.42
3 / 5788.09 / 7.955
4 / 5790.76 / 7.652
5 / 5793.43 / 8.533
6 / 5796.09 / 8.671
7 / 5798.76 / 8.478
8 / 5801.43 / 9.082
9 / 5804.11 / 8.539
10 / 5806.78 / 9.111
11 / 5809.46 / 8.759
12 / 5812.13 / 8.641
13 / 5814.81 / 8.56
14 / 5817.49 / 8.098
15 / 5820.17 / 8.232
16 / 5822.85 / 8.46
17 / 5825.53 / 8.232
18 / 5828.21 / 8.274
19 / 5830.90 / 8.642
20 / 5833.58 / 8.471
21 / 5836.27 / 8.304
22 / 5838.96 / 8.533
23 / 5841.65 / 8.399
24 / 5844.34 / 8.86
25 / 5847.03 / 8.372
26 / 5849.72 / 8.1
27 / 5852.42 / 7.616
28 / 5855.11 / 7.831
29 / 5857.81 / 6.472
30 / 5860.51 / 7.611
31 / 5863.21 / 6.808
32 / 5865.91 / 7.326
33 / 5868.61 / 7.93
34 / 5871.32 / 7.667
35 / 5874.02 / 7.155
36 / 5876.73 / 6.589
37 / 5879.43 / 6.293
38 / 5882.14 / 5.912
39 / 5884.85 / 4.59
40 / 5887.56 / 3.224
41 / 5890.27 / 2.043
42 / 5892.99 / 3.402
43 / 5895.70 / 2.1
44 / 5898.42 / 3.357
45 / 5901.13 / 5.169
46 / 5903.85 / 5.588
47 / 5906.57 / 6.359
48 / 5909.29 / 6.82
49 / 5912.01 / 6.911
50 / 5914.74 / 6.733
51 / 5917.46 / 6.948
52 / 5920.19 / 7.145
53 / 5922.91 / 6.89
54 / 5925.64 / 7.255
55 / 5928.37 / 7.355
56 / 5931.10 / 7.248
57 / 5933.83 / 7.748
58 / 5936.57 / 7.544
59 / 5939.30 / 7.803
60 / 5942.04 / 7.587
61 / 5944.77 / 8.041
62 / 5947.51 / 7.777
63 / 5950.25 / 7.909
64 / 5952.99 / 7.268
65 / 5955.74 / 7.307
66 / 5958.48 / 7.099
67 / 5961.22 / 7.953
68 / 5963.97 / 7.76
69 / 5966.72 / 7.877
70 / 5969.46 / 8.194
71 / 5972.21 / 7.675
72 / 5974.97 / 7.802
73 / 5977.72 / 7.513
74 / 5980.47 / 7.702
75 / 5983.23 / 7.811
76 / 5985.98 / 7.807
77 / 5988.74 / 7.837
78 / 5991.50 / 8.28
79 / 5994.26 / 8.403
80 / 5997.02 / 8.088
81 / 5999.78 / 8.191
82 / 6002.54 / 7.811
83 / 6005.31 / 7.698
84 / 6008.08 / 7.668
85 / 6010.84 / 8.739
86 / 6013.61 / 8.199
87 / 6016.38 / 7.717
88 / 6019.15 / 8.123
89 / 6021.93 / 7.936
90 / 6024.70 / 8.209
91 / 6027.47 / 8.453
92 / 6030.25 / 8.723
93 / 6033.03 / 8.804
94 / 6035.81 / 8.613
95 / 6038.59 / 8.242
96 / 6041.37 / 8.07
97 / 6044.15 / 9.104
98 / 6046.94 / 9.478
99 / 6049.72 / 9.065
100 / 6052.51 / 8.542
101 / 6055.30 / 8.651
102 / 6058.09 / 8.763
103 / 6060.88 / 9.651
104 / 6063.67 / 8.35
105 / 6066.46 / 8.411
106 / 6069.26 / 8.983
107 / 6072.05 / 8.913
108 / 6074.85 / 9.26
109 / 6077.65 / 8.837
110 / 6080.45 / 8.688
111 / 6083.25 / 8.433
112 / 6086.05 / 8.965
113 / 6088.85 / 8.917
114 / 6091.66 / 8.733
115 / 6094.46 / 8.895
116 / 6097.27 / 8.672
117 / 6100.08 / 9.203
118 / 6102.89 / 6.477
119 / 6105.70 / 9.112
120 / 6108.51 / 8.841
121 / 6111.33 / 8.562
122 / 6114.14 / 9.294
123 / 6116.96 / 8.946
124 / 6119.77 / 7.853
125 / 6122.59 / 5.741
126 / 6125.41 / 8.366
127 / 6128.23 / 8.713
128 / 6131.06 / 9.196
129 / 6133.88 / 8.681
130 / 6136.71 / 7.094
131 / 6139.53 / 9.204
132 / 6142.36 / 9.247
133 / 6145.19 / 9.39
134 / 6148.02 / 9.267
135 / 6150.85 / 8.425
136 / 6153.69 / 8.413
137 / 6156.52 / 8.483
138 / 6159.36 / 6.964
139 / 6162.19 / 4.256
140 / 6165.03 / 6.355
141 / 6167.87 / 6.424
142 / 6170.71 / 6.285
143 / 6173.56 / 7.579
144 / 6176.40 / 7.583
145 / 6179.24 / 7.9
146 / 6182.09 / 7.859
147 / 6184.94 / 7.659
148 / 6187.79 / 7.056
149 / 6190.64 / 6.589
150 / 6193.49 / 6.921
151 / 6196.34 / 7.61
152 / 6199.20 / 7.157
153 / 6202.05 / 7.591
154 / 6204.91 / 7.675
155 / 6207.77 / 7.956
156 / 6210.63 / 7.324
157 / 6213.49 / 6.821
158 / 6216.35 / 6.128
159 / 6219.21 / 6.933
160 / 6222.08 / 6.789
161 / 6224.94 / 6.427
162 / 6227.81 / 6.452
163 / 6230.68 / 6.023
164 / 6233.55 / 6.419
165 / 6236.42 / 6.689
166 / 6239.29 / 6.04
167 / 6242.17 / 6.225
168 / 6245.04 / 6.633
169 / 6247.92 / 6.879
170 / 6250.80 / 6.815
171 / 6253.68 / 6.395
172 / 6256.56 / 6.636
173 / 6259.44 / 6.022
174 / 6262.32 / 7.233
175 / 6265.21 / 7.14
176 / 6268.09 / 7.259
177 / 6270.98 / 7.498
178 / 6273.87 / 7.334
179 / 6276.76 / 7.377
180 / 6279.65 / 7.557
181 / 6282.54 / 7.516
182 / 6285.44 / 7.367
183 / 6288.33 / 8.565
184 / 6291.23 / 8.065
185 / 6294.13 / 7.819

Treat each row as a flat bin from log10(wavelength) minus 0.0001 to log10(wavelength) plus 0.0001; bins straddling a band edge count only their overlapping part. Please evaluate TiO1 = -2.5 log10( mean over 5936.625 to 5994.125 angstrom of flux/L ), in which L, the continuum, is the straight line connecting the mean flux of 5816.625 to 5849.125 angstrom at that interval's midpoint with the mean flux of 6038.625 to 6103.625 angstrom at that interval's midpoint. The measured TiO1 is 0.11 mag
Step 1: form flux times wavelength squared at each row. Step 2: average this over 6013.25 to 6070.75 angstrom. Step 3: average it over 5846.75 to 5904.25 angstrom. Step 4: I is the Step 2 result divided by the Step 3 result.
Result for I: 1.54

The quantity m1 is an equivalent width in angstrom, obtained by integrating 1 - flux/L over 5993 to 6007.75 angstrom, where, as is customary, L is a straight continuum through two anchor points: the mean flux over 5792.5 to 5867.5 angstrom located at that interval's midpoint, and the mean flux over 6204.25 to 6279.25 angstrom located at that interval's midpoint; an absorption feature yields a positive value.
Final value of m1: -0.7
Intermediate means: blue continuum 8.25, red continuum 6.81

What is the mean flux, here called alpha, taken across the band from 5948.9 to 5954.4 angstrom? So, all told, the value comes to 7.58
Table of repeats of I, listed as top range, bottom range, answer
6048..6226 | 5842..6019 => 1.21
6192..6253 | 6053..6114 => 0.82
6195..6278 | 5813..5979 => 1.08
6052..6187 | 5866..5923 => 1.57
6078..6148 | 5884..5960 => 1.45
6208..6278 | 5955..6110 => 0.87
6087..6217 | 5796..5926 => 1.22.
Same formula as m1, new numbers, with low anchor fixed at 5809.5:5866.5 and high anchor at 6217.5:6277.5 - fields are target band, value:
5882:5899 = 9.81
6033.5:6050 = -2.95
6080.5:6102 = -4.50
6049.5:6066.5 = -3.29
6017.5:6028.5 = -1.00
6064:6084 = -4.02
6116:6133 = -2.38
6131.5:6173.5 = -4.36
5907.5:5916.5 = 1.21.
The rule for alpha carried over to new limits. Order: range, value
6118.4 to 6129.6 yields 7.66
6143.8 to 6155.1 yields 8.87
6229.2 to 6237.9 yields 6.38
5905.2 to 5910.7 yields 6.59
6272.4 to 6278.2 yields 7.35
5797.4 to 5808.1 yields 8.8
